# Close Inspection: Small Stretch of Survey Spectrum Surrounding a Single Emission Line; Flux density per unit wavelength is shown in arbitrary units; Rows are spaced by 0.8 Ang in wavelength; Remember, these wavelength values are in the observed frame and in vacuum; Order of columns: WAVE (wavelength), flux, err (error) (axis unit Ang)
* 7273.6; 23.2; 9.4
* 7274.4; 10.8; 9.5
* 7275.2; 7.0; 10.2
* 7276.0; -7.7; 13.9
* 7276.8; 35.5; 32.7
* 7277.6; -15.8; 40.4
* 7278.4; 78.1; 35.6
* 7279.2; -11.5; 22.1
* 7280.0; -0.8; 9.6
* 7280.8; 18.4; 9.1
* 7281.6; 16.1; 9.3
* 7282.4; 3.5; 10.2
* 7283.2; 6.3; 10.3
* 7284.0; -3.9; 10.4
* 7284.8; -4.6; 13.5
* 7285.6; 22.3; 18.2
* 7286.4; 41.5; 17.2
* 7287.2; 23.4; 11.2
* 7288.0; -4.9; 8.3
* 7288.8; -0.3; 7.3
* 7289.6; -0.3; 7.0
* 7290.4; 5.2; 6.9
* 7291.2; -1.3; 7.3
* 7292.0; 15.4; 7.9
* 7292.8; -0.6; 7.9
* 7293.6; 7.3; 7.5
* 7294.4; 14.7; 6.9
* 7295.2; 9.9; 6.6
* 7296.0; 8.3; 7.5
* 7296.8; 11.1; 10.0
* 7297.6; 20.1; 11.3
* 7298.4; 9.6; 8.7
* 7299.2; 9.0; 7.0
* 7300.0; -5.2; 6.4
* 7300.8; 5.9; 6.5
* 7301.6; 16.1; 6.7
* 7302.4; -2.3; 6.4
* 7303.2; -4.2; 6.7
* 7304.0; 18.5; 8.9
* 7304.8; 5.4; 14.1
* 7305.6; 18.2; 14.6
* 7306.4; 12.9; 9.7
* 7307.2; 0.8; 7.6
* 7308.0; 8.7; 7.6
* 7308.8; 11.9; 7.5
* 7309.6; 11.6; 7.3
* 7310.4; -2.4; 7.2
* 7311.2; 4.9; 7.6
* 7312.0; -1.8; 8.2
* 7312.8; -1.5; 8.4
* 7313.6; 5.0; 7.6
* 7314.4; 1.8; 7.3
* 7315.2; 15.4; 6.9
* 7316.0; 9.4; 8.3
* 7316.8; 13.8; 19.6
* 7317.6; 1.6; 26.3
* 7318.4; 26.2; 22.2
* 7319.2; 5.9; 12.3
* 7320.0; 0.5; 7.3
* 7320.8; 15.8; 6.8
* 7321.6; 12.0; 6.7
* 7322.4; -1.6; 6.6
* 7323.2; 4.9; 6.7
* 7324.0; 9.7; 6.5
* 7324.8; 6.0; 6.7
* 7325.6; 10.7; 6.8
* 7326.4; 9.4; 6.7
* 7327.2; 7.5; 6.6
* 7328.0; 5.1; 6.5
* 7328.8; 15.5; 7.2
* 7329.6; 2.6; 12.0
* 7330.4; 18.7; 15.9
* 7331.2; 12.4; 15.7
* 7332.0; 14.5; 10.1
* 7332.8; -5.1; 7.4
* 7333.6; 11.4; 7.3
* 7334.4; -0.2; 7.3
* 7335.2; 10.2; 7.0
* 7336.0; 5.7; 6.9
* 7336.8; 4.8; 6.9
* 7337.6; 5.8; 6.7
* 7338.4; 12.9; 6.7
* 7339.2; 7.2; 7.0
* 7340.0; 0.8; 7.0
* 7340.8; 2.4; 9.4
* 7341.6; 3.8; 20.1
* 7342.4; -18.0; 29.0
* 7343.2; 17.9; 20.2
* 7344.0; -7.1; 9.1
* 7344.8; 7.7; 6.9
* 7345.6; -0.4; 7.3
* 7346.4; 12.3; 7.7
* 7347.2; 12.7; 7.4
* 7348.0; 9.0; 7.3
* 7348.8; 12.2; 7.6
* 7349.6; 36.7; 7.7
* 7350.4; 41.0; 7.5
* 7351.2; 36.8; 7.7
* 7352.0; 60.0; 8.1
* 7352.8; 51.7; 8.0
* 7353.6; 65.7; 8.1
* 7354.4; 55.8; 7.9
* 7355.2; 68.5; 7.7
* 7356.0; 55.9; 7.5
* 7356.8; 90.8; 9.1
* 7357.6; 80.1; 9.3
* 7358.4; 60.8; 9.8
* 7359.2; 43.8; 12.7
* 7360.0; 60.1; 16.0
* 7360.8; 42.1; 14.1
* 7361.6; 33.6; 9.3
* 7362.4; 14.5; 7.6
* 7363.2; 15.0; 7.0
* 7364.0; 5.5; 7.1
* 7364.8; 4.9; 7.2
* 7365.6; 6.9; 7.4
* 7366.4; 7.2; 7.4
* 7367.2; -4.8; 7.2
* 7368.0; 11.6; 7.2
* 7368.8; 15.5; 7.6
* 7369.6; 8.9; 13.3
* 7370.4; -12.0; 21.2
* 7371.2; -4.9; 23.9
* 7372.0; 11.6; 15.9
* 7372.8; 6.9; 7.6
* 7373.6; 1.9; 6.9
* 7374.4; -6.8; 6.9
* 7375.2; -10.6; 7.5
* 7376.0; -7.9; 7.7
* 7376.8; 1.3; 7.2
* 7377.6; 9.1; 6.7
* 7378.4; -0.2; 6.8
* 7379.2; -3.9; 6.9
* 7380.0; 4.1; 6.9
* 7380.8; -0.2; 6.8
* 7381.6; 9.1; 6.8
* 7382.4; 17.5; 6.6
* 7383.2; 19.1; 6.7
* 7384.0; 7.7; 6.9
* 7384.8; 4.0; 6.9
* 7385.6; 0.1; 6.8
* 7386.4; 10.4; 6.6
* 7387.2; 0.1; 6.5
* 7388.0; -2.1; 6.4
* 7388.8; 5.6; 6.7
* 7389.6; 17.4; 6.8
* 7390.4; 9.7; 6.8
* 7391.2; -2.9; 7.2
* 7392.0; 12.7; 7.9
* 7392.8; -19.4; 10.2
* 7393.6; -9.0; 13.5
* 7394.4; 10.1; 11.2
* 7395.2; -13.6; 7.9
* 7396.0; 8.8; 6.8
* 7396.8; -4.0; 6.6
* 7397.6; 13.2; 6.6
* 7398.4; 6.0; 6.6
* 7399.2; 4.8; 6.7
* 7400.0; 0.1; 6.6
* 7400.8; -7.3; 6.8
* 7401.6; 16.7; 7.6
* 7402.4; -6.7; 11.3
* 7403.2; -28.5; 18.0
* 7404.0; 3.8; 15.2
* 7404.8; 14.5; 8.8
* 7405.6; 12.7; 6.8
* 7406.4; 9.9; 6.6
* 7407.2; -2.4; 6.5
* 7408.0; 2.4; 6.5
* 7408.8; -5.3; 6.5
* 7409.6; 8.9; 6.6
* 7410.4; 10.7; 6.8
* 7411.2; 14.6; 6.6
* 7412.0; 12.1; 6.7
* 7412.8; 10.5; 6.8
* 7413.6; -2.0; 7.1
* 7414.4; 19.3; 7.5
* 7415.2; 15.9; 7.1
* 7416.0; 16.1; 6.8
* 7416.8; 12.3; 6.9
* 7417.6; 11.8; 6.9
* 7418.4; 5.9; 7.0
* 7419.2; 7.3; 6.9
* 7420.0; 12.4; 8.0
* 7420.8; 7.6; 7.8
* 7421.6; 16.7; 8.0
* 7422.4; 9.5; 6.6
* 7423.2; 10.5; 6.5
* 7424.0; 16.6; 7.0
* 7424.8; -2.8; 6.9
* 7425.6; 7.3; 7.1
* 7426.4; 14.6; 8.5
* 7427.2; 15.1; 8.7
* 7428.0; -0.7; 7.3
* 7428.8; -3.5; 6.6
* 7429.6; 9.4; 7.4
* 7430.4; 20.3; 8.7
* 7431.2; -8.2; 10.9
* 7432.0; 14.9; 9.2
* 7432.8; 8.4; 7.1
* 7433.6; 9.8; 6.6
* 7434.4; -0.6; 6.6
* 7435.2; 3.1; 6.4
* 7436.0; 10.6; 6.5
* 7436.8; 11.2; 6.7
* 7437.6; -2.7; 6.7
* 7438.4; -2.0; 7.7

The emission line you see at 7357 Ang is [O II] 3727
